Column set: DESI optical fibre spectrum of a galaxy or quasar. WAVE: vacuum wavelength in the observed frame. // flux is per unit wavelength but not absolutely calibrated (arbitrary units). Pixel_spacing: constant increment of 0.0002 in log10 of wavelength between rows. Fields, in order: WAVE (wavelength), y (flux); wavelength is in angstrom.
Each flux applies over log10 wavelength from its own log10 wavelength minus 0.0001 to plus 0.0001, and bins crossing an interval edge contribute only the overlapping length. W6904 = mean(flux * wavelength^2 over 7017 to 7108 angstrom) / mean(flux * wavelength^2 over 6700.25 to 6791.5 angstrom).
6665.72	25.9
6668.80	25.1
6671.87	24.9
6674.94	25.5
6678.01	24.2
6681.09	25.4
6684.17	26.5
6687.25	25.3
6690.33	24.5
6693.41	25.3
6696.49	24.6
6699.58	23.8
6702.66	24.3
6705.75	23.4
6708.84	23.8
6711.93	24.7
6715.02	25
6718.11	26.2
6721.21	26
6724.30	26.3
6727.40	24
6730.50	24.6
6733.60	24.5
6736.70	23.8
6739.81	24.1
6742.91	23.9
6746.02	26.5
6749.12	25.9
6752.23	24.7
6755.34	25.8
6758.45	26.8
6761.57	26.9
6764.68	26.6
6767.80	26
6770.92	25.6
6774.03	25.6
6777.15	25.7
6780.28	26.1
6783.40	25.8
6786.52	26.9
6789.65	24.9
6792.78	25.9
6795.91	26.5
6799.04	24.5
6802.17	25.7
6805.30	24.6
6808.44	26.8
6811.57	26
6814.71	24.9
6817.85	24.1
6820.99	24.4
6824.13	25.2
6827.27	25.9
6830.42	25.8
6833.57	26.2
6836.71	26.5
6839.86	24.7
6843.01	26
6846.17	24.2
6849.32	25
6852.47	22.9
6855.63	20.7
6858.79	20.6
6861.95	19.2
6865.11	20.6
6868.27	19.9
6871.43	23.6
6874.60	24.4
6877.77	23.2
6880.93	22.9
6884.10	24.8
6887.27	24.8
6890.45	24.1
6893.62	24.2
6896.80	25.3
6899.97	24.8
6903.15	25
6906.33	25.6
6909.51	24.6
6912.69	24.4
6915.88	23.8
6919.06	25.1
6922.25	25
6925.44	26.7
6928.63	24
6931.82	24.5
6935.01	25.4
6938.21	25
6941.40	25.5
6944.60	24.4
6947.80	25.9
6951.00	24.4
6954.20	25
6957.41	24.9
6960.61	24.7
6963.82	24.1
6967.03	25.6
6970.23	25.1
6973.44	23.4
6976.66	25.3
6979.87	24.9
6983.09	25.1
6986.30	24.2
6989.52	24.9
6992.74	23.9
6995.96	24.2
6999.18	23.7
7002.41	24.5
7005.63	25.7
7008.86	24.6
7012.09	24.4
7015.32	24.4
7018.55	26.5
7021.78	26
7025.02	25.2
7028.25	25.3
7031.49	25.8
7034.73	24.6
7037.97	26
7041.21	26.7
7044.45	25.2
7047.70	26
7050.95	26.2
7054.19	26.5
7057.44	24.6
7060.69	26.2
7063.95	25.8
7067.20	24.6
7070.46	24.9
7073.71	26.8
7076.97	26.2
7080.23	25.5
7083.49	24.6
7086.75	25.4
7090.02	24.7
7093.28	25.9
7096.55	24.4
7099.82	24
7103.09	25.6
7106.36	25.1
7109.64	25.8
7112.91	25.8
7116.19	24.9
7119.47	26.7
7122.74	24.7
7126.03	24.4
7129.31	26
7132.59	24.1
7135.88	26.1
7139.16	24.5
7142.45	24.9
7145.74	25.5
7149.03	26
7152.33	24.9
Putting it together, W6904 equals 1.1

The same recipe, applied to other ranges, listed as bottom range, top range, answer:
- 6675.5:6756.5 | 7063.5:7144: 1.13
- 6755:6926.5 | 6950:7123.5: 1.08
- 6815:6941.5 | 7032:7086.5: 1.12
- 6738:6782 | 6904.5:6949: 1.02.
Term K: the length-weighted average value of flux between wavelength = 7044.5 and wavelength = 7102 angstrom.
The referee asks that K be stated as 25.4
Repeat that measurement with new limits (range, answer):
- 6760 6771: 26.3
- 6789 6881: 24.2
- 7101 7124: 25.5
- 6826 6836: 26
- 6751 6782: 26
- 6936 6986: 24.9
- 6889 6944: 24.9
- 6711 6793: 25.5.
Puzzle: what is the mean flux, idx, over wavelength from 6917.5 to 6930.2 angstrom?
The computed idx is 25.2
